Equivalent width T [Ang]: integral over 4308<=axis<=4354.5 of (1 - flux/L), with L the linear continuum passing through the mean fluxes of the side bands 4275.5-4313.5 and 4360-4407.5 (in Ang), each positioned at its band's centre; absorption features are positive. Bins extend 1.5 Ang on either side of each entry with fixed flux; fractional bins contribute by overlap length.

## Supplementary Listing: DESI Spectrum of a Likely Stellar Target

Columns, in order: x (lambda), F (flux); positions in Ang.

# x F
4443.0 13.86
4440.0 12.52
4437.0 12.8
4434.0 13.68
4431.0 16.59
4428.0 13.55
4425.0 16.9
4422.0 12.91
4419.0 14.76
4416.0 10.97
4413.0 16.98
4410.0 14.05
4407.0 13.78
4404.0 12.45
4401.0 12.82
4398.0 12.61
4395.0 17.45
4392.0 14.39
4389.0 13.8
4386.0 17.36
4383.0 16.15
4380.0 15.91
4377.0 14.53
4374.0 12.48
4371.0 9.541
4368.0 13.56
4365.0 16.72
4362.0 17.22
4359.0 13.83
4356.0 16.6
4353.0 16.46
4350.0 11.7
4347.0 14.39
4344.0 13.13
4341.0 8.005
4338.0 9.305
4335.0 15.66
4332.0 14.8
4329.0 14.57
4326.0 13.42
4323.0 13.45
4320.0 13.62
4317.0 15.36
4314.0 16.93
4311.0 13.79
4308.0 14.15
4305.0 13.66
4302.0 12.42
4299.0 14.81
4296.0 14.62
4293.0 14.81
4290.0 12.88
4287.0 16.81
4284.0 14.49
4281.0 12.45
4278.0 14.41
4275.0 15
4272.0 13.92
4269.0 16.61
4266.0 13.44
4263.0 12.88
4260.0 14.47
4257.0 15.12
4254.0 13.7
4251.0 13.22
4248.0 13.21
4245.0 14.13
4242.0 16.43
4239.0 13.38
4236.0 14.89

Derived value 2.1 Ang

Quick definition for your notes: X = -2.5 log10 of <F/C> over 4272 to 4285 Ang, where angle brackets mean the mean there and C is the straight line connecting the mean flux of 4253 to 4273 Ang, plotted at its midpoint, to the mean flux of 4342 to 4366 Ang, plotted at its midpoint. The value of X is 0.03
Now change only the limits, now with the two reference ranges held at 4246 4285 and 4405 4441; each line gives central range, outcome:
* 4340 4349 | 0.17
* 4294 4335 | -0.02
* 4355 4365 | -0.14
